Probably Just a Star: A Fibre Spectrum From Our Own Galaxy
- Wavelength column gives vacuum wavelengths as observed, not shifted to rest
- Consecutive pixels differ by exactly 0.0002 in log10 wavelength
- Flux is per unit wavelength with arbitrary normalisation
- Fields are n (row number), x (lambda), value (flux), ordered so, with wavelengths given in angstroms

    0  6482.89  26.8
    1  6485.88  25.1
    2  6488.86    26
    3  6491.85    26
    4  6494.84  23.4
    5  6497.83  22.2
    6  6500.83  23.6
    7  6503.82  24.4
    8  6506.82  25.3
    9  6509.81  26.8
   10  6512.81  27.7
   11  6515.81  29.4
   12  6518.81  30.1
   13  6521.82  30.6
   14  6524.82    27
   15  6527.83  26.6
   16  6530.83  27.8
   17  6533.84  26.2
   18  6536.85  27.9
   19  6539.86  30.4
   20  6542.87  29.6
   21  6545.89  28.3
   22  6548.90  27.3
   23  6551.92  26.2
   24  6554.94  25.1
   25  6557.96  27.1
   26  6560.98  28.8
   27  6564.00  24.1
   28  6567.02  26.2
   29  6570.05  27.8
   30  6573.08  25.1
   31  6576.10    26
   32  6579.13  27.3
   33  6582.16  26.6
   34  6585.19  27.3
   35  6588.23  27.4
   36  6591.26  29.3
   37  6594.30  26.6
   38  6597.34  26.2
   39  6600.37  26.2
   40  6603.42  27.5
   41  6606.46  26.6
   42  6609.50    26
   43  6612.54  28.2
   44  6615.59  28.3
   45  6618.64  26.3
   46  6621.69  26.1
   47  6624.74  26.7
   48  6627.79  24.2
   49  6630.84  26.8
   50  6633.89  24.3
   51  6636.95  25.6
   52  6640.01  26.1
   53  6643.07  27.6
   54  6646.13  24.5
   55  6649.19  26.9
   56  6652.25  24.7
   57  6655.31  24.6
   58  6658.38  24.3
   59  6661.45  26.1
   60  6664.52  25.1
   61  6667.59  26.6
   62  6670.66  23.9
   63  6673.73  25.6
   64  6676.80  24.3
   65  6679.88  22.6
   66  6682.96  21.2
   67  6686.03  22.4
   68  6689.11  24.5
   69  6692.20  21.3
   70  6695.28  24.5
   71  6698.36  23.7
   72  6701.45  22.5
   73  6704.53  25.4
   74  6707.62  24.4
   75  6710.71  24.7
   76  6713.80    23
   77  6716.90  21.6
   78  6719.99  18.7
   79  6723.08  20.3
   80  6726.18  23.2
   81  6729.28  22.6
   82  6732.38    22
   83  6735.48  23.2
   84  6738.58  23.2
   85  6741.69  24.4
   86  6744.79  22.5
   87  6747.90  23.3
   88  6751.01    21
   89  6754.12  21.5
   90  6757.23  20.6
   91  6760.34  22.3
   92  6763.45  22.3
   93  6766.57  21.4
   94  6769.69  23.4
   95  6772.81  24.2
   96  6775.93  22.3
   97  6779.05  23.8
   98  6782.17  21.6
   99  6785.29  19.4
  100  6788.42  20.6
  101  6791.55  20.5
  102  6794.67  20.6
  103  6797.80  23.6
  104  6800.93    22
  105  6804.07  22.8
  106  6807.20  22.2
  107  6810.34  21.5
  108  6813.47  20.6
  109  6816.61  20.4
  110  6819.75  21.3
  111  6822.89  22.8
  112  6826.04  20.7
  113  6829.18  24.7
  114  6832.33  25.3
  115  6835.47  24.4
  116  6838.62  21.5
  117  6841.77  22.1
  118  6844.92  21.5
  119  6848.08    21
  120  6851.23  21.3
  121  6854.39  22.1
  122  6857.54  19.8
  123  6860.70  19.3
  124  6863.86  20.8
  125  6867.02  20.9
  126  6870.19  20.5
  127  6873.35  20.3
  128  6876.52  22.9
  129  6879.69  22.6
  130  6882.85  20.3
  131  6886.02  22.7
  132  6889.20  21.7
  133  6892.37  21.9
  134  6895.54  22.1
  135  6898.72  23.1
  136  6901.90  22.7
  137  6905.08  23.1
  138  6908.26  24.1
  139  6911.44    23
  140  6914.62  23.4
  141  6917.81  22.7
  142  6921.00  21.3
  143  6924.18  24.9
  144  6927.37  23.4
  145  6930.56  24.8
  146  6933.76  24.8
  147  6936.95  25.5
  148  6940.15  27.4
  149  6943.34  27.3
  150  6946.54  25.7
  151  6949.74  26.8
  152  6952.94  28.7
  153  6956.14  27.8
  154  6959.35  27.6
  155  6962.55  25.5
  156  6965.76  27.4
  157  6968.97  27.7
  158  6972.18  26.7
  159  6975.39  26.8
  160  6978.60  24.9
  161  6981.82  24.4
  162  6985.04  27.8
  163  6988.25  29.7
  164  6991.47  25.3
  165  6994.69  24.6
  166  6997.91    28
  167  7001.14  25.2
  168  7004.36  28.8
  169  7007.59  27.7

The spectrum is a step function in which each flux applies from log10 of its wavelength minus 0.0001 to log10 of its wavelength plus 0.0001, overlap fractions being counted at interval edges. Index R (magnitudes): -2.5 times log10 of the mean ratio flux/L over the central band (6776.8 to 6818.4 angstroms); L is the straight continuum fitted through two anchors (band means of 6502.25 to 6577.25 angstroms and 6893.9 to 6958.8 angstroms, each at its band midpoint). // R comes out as 0.19 mag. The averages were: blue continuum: 27.3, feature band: 21.5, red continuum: 24.7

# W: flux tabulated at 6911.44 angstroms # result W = 23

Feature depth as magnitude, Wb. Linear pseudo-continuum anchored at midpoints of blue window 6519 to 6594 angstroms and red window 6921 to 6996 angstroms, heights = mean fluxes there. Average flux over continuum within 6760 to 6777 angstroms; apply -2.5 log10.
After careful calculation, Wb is 0.18 mag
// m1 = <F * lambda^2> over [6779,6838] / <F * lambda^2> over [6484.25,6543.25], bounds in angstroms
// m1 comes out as 0.90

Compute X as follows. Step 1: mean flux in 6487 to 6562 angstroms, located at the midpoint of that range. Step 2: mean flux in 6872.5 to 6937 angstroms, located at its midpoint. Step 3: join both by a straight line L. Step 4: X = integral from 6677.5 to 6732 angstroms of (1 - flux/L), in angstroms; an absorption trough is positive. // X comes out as 4.9 angstroms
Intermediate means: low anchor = 26.9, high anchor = 22.9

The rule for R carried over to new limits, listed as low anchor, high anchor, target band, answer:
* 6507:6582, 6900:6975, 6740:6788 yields 0.181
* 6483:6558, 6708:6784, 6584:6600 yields -0.077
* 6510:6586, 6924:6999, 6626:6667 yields 0.071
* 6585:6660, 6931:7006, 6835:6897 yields 0.233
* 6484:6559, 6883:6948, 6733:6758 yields 0.116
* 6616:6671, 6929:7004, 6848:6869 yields 0.258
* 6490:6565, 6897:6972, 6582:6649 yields -0.002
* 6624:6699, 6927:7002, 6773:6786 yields 0.146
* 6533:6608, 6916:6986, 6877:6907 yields 0.170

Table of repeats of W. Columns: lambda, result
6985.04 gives 27.8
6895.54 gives 22.1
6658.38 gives 24.3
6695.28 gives 24.5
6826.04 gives 20.7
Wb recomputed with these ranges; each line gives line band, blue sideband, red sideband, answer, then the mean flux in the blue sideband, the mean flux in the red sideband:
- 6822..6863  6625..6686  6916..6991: 0.167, 25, 26.1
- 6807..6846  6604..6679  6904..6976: 0.153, 25.8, 25.5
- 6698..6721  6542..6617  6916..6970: 0.153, 27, 25.8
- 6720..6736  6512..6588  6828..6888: 0.109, 27.5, 21.8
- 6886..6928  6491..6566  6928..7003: 0.163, 26.9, 26.5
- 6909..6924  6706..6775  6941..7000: 0.128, 22.4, 26.8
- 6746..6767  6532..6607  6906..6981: 0.204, 27.1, 25.5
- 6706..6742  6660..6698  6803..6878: 0.038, 24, 21.7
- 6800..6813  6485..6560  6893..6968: 0.160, 26.8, 24.9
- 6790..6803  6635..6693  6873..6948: 0.109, 24.7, 23.5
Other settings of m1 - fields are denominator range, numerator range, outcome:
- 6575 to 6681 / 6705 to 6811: 0.89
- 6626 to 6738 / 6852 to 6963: 1.05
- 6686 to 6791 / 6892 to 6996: 1.19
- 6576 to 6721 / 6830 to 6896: 0.92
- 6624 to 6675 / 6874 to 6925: 0.95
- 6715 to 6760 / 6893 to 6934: 1.11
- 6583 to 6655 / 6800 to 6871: 0.88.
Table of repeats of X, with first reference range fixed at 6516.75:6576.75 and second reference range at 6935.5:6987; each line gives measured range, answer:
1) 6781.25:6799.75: 4.10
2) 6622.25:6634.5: 0.75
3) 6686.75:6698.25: 1.61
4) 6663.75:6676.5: 0.95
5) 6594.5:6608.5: 0.39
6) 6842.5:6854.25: 2.41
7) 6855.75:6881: 5.67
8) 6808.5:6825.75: 3.65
